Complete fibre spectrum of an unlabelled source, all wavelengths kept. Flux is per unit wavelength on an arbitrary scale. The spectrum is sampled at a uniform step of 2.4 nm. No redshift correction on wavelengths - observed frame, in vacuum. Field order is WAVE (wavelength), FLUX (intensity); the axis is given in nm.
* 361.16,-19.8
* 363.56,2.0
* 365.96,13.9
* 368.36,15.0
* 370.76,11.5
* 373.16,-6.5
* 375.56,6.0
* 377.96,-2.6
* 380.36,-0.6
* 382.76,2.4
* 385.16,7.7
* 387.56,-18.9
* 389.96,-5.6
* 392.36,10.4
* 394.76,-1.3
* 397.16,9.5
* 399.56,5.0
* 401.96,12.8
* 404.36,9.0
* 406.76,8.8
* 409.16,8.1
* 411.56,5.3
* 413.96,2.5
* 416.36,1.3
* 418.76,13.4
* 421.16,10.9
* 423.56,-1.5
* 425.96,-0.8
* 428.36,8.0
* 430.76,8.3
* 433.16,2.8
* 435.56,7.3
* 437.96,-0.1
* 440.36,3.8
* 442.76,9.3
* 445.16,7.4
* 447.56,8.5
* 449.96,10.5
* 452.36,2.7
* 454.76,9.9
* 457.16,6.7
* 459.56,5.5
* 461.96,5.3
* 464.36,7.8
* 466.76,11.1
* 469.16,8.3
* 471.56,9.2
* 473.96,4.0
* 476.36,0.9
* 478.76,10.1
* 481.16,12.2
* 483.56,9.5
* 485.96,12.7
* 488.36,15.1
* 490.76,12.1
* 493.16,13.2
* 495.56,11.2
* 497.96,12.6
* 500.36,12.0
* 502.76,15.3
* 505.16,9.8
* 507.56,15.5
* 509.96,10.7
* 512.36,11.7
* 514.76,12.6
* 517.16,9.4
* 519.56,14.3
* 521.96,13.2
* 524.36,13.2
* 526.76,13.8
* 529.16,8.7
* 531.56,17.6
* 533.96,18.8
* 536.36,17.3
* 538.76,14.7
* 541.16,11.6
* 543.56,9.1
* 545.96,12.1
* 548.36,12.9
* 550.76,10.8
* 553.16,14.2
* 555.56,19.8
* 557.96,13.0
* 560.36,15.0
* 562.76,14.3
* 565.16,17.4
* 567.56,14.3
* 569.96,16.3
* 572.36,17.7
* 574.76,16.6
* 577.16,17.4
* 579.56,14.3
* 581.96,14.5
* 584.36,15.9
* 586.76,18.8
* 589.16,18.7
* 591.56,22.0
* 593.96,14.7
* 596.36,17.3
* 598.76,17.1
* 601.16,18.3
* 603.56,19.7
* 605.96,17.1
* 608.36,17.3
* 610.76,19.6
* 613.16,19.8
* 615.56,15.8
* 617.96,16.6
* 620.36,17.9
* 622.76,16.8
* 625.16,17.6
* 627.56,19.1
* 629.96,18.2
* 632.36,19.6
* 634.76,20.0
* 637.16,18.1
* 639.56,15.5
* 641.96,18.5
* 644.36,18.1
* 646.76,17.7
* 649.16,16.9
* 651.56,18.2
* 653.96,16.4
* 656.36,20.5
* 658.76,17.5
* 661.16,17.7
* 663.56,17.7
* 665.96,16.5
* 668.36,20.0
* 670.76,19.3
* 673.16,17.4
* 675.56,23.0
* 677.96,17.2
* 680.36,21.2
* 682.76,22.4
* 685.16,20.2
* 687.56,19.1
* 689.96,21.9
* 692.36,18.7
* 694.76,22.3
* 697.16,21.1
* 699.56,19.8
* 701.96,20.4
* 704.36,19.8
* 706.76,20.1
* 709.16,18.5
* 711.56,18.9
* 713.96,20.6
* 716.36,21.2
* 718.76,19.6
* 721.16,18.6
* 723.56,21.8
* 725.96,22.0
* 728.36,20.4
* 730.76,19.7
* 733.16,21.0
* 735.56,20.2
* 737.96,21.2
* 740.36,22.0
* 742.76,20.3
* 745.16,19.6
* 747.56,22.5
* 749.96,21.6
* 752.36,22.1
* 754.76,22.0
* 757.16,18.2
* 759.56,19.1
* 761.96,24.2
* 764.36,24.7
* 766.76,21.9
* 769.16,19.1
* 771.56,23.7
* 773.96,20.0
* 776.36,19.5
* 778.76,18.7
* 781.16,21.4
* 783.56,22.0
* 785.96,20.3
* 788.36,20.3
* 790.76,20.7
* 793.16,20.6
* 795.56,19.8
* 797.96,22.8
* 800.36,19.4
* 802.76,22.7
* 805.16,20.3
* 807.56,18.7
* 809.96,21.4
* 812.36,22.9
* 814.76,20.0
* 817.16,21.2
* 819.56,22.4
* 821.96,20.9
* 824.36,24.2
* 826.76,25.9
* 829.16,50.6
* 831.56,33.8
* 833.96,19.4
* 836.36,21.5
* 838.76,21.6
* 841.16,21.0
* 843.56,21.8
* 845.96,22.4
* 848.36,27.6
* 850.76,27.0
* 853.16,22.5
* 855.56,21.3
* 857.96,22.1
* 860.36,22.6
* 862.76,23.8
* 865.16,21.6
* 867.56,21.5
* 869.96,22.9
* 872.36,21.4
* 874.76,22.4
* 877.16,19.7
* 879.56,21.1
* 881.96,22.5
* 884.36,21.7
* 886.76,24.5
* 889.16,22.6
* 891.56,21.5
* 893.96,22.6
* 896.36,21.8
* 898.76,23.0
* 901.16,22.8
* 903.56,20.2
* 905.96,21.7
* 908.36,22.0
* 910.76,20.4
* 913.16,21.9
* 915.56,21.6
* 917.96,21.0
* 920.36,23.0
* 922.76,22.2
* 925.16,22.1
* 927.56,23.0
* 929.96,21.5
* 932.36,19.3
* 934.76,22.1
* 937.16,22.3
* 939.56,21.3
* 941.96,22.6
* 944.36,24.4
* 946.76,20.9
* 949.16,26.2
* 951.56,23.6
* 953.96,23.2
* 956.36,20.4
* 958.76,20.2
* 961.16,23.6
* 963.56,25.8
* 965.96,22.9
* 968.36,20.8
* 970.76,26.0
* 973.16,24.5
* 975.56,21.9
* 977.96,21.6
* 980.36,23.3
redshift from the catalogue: 0.26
